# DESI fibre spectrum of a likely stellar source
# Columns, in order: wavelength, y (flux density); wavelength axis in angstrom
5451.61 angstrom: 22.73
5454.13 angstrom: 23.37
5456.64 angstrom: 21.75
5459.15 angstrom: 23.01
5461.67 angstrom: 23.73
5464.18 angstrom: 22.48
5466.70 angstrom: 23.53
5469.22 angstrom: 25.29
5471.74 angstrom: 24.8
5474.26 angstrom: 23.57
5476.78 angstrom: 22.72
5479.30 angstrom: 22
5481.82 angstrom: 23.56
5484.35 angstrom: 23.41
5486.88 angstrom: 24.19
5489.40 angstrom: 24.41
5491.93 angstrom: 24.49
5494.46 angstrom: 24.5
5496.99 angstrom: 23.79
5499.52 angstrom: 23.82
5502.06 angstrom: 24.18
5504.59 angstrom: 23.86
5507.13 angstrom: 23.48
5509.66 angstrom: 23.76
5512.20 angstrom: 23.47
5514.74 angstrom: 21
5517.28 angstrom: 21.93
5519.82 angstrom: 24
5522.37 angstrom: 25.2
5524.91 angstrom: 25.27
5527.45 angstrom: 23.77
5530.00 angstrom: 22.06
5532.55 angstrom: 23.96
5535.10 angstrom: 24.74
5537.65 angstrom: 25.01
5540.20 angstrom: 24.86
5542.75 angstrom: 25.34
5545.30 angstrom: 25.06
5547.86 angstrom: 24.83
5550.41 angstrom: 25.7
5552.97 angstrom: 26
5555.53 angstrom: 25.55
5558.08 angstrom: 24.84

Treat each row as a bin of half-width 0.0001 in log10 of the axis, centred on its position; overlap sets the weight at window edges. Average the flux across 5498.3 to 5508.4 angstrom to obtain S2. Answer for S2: 23.8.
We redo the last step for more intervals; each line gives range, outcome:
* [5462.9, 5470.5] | 23.8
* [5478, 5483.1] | 22.8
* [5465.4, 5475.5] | 24.3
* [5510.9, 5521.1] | 22.6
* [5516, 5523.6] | 23.7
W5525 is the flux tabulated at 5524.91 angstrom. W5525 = 25.27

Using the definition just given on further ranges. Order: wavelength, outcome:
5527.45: 23.77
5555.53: 25.55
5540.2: 24.86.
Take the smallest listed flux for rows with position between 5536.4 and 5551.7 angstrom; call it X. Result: 24.83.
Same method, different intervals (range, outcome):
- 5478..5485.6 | 22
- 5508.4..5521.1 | 21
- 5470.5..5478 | 22.72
